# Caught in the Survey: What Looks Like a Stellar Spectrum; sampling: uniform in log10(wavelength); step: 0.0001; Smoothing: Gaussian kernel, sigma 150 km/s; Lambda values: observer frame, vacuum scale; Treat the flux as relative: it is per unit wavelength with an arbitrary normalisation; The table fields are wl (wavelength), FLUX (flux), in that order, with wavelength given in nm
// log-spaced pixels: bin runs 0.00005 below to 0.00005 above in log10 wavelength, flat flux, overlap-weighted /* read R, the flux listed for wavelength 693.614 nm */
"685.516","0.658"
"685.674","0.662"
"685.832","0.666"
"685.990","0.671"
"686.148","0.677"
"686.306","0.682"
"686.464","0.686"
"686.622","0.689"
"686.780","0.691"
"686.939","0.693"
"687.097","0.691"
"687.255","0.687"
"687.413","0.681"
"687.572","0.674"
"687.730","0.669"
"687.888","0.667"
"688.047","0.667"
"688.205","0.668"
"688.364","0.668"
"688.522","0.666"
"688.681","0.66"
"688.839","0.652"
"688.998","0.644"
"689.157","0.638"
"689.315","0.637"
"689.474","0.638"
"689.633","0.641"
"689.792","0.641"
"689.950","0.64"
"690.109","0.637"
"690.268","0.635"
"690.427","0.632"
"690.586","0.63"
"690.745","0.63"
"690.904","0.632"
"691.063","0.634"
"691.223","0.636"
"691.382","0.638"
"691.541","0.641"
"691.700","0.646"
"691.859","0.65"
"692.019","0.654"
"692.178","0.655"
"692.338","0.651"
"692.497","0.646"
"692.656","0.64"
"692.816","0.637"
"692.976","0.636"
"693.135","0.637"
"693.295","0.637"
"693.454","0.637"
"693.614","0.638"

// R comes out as 0.638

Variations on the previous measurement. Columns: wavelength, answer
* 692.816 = 0.637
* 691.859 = 0.65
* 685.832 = 0.666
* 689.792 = 0.641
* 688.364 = 0.668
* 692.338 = 0.651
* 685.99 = 0.671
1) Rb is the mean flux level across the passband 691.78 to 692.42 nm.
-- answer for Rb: 0.652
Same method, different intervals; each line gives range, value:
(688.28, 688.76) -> 0.664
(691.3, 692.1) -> 0.646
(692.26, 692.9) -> 0.643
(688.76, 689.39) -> 0.643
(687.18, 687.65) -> 0.68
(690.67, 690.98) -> 0.631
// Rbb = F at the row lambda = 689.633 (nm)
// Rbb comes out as 0.641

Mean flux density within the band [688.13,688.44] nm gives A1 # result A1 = 0.667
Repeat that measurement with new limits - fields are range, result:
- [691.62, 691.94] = 0.648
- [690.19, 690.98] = 0.632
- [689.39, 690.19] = 0.639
